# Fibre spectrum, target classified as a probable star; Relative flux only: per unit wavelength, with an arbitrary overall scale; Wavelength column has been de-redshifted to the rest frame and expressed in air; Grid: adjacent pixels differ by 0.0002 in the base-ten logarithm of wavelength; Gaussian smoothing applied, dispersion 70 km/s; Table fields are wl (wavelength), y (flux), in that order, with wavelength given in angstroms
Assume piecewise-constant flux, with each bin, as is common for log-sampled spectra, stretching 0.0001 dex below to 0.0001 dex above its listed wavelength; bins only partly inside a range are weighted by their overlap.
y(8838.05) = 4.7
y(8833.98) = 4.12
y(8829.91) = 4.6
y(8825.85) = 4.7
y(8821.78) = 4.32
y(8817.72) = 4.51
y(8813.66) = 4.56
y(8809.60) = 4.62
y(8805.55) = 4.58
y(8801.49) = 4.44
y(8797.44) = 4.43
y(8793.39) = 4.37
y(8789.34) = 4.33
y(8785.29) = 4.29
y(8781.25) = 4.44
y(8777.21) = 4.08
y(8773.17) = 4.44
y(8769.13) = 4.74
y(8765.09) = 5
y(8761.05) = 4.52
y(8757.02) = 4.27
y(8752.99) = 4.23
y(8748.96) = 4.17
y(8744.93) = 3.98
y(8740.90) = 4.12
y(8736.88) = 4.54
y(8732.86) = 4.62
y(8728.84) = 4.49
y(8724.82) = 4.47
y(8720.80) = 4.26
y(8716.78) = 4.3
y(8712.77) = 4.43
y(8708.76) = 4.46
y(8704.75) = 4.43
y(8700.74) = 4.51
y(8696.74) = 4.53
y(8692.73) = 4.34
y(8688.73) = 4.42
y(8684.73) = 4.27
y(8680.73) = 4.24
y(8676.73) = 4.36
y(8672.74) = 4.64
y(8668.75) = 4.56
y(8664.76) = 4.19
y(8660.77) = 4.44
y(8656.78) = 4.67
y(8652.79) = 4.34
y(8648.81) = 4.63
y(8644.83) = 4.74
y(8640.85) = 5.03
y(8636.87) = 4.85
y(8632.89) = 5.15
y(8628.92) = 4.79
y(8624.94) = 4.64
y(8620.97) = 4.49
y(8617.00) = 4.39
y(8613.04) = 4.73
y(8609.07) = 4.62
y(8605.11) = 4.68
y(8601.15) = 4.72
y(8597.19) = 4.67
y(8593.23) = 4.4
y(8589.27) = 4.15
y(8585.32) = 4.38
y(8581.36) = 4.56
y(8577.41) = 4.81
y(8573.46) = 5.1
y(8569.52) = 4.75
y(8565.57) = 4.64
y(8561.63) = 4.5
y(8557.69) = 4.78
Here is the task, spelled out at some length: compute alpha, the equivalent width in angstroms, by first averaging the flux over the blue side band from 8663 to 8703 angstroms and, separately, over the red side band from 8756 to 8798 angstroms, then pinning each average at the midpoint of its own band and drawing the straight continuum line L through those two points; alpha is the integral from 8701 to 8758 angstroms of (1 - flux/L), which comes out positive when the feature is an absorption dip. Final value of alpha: 1.1 angstroms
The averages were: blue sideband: 4.41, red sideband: 4.45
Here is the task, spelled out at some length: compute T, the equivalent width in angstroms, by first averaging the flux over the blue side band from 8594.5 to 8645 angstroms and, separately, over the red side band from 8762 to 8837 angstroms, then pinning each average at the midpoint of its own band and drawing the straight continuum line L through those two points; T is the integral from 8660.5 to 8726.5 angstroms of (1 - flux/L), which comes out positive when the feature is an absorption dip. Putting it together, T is 3.18 angstroms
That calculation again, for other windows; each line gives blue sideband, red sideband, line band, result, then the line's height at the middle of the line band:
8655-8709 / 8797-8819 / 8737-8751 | 1.03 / 4.48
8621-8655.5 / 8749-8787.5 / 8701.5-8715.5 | 0.43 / 4.58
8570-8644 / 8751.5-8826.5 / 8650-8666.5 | 0.69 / 4.62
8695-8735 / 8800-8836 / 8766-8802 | 0.54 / 4.48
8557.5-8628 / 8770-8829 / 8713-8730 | 0.48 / 4.51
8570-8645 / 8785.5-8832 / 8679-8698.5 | 1.03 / 4.6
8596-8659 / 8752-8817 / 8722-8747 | 0.95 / 4.54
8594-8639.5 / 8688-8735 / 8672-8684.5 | 0.44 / 4.53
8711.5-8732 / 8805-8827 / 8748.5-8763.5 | 0.41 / 4.45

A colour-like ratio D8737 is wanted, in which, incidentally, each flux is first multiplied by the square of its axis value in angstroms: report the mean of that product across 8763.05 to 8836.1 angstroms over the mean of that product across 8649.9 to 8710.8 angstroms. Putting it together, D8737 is 1.0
